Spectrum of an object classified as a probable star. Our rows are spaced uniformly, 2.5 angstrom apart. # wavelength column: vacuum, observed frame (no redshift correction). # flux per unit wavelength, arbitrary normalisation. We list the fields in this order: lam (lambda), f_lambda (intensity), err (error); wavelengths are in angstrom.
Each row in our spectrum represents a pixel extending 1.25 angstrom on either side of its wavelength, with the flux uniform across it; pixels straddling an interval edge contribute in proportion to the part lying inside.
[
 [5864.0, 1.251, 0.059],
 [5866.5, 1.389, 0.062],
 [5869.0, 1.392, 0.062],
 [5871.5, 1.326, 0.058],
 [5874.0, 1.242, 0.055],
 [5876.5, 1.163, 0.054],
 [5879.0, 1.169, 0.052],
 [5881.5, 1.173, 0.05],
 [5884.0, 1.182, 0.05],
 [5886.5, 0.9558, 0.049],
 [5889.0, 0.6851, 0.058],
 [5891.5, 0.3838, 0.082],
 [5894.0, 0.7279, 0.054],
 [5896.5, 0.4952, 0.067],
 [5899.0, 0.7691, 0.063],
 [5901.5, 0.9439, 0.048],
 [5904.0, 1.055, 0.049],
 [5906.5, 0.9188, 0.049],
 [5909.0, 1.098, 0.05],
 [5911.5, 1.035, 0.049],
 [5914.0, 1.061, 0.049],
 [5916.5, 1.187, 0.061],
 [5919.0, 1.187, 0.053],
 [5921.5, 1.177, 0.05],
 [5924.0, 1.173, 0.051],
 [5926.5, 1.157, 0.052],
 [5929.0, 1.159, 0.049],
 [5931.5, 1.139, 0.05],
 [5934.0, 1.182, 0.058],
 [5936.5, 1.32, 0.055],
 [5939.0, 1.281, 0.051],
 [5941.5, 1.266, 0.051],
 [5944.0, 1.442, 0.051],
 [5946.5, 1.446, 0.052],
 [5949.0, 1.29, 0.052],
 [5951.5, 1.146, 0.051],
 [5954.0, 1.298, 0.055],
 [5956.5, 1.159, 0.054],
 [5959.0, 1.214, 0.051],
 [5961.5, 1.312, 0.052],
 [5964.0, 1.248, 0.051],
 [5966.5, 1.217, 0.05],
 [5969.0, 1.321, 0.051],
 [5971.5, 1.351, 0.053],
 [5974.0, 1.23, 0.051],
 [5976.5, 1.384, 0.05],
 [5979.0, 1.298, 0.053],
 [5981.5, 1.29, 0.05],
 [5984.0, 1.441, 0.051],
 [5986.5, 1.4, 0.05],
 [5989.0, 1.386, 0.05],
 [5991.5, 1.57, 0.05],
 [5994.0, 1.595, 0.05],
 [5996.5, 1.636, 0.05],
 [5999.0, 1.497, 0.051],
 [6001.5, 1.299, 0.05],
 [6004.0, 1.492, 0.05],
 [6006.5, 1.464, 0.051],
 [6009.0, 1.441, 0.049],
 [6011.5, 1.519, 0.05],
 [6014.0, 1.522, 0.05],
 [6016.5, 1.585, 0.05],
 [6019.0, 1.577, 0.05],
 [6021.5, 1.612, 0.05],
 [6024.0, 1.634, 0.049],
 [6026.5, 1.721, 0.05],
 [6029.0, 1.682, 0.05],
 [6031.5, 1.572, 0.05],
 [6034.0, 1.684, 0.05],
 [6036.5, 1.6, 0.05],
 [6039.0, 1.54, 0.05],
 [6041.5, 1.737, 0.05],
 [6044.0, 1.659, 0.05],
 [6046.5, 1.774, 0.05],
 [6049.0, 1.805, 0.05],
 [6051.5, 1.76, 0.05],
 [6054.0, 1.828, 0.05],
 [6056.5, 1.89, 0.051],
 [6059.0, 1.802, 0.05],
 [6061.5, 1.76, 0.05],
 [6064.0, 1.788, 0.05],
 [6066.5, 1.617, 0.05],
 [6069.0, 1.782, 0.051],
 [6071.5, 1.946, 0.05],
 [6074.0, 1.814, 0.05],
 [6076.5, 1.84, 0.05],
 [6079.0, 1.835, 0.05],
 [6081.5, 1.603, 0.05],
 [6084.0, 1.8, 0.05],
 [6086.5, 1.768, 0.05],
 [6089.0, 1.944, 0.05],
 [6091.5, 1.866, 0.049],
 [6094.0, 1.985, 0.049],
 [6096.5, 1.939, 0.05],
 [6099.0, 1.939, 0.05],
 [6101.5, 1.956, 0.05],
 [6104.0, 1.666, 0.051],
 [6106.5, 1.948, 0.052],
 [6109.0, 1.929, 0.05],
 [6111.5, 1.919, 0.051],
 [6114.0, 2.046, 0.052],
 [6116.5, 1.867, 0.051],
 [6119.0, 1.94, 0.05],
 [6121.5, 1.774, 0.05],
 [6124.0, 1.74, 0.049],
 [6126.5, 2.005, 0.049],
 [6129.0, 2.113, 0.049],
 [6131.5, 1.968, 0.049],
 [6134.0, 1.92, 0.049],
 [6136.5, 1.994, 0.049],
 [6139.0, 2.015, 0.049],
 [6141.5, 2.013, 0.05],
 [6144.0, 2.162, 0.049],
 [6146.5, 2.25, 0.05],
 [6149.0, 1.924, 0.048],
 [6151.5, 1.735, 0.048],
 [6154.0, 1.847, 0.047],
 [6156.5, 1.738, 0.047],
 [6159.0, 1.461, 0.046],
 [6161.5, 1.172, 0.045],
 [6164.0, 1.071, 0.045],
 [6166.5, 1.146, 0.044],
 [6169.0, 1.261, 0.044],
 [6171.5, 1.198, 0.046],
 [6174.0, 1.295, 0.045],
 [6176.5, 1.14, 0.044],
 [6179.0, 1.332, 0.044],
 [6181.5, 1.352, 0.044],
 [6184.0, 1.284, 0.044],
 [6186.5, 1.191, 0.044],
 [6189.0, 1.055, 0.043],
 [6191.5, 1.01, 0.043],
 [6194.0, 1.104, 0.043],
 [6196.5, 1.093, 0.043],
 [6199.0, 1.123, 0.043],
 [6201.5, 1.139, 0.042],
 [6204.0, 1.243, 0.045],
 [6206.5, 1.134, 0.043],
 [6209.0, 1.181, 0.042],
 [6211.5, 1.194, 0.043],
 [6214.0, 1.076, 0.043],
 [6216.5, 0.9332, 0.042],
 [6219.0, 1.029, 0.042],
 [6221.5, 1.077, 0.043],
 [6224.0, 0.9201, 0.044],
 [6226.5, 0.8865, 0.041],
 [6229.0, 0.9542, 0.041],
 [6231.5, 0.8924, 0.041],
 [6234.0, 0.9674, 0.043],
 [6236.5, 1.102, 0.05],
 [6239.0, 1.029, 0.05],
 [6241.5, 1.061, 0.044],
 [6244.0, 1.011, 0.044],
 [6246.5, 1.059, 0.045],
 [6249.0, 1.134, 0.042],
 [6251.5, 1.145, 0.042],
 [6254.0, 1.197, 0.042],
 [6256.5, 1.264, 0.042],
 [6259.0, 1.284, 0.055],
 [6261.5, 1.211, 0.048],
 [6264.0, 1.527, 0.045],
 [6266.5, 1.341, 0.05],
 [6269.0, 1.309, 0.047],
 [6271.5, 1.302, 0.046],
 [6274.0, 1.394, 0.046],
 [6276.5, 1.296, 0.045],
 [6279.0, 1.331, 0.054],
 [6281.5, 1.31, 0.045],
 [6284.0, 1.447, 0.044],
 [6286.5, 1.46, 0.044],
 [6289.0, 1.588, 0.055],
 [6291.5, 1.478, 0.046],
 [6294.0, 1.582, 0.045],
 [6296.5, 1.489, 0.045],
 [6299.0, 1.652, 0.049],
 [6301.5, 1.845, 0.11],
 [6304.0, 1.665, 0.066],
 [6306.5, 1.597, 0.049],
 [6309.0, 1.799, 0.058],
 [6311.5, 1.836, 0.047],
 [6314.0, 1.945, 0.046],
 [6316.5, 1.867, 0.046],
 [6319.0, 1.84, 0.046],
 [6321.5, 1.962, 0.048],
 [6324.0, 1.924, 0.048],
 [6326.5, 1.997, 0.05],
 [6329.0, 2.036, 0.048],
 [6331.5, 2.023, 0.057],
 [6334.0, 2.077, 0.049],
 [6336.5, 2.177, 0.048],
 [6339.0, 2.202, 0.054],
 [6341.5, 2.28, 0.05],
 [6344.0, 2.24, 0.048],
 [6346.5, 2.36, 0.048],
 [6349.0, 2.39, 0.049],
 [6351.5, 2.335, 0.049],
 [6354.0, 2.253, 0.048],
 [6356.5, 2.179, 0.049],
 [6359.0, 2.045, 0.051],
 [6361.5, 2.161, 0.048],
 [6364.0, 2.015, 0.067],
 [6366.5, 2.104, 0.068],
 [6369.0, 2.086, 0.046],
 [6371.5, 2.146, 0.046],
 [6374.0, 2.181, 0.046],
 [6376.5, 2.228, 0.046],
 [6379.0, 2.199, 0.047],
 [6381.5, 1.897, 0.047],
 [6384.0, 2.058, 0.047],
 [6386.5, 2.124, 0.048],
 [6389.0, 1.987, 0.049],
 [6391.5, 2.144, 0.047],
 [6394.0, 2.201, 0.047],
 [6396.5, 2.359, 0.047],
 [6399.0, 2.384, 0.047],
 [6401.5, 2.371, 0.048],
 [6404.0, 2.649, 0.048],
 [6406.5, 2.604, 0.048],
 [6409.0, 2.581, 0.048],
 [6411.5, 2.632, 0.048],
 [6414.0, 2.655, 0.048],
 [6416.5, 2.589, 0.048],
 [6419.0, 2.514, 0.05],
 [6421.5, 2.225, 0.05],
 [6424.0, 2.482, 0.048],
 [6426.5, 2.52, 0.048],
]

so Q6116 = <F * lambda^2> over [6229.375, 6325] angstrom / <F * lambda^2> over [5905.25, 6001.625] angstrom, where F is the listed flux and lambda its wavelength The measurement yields 1.24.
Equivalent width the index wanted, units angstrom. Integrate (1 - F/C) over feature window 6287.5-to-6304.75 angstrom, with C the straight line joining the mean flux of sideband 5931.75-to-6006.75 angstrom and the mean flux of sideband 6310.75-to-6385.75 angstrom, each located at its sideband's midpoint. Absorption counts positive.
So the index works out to 3.4 angstrom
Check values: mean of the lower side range 1.34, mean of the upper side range 2.1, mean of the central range 1.61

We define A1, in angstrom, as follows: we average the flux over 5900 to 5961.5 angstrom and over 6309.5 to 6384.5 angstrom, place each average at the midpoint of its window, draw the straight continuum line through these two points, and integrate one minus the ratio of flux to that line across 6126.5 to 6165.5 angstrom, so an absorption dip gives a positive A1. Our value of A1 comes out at -4.1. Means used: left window 1.18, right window 2.1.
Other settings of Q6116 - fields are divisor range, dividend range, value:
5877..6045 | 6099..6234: 1.22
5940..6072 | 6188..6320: 0.92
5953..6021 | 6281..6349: 1.47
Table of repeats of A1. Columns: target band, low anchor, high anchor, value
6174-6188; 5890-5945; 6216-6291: -1.2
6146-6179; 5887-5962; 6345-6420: 4.7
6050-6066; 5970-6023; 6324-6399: -2.3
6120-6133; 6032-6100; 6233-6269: -2.8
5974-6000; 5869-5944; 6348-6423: -3.4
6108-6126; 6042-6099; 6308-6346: -0.4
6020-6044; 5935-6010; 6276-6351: -3.4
